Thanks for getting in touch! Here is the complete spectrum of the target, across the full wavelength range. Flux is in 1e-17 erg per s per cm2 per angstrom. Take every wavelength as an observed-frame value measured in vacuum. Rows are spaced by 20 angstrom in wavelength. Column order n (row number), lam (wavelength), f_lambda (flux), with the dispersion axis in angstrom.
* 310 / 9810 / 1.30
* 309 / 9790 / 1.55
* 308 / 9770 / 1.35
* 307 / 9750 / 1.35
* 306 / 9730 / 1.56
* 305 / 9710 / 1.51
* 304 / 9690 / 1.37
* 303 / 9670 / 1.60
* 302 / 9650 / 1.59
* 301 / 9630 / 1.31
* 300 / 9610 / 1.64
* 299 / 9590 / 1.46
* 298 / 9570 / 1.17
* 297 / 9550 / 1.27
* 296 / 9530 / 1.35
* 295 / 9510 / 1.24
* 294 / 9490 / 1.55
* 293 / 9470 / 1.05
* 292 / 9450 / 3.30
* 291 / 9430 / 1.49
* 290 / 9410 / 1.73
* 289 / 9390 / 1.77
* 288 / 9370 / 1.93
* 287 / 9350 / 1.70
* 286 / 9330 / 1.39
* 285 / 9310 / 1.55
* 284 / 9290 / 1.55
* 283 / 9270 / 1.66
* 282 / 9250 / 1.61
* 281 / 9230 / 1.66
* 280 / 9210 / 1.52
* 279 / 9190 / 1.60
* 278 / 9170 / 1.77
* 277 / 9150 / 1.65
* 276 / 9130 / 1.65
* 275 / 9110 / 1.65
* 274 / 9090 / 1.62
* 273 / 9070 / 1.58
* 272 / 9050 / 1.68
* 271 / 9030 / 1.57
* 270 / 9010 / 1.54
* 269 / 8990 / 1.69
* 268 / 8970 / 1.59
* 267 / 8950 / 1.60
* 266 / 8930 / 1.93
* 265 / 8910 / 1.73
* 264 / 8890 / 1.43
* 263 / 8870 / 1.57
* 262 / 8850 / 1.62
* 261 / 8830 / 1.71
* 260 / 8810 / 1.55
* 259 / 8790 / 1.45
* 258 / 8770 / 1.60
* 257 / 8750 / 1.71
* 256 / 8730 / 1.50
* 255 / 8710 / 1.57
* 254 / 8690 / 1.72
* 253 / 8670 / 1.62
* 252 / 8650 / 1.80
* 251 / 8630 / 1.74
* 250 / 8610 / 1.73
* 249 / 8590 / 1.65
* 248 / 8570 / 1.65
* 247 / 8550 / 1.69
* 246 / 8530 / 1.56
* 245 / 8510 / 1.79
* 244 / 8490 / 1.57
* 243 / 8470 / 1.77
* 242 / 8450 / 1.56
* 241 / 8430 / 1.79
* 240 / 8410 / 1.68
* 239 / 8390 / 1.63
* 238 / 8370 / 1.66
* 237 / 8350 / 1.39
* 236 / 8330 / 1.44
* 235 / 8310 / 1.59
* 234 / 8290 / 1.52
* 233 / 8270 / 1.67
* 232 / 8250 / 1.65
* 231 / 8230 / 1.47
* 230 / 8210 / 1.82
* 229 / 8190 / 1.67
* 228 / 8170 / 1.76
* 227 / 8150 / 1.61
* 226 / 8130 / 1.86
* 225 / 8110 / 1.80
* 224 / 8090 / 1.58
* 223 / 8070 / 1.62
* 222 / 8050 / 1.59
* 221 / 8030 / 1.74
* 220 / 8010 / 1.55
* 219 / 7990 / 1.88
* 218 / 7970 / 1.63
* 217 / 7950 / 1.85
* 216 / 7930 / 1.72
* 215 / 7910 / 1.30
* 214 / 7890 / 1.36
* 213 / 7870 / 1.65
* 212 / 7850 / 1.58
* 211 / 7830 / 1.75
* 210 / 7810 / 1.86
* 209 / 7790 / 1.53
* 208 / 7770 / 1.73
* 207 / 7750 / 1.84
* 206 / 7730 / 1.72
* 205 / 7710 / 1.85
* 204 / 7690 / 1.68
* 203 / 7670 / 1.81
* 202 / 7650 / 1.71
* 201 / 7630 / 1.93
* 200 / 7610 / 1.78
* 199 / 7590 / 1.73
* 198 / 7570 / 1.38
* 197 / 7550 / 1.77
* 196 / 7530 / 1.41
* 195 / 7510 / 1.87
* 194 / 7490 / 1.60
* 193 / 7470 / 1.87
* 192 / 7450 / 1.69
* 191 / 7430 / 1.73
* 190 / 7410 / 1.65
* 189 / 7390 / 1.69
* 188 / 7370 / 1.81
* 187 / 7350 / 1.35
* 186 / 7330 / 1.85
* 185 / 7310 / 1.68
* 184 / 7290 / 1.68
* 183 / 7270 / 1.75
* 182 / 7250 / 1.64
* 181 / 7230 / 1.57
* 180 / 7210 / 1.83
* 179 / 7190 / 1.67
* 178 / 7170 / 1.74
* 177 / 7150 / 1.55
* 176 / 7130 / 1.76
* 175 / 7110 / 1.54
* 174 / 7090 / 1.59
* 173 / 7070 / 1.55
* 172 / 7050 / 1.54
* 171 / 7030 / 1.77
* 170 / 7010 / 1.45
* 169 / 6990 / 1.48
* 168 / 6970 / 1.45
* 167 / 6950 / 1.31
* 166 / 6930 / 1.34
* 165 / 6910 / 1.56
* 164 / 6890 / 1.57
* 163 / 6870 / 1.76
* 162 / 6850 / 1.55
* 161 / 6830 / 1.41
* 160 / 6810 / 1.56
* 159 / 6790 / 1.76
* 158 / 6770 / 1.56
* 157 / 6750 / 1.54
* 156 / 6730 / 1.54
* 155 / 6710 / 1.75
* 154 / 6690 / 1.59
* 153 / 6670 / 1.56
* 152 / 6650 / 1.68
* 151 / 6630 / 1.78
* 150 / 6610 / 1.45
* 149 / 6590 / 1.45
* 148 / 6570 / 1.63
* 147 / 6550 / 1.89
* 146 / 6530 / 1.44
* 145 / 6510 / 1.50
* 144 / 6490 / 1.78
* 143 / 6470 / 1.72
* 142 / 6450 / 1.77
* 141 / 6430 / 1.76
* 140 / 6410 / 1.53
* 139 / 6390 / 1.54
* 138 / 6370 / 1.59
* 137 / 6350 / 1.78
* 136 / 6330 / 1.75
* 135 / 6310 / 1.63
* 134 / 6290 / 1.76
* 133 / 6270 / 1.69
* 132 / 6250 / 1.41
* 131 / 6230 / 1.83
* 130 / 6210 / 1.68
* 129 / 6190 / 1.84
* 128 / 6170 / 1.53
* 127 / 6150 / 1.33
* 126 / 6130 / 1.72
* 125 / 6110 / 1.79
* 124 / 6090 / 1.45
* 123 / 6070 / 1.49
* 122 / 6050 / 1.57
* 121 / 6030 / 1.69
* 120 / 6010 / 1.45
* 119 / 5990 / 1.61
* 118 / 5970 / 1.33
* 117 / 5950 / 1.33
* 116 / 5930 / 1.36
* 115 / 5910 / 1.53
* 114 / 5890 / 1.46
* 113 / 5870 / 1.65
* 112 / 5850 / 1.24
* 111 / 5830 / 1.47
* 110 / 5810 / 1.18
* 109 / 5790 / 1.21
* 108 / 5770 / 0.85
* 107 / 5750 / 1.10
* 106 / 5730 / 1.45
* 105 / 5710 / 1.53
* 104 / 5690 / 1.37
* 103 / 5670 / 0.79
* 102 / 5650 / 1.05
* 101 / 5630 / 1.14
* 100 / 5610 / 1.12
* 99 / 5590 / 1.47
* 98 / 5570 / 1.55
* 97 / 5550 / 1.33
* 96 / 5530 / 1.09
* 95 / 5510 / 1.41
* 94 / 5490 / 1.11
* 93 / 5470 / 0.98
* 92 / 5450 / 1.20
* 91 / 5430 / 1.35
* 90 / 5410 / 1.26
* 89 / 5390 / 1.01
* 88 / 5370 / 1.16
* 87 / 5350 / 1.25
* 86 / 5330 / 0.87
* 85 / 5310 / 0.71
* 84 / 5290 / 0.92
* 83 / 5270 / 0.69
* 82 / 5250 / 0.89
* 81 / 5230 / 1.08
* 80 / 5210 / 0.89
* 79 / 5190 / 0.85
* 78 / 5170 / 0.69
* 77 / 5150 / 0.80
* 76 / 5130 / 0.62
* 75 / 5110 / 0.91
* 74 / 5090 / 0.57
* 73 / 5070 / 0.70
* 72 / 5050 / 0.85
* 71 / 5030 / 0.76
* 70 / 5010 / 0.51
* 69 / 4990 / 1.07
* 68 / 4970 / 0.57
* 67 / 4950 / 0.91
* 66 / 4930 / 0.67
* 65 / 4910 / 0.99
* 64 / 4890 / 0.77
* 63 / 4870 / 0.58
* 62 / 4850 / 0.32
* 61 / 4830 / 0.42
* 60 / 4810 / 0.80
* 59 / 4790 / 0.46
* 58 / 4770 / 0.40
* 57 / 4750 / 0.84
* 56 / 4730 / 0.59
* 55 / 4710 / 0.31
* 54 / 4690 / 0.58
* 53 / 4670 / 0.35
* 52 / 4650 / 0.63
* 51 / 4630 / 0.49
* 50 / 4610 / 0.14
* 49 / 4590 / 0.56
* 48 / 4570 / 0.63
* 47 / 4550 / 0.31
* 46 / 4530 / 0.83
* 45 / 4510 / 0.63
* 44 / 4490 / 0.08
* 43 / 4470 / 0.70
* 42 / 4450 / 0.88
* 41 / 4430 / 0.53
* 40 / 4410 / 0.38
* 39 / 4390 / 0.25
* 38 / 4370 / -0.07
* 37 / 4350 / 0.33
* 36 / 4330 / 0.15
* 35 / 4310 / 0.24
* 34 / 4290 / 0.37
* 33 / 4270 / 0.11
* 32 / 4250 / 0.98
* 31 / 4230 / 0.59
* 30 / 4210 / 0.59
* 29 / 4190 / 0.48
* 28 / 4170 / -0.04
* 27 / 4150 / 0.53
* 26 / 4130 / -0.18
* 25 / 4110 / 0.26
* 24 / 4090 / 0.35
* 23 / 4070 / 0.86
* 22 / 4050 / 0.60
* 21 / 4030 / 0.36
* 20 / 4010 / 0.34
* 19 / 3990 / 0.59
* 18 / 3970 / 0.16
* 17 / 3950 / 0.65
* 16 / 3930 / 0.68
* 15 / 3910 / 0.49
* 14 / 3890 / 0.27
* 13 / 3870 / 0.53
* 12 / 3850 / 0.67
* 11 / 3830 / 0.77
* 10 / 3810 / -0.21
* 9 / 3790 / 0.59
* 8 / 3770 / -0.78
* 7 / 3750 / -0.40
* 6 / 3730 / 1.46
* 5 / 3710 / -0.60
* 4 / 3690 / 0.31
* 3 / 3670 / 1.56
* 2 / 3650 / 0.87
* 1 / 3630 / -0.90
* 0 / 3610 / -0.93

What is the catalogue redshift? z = 0.34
